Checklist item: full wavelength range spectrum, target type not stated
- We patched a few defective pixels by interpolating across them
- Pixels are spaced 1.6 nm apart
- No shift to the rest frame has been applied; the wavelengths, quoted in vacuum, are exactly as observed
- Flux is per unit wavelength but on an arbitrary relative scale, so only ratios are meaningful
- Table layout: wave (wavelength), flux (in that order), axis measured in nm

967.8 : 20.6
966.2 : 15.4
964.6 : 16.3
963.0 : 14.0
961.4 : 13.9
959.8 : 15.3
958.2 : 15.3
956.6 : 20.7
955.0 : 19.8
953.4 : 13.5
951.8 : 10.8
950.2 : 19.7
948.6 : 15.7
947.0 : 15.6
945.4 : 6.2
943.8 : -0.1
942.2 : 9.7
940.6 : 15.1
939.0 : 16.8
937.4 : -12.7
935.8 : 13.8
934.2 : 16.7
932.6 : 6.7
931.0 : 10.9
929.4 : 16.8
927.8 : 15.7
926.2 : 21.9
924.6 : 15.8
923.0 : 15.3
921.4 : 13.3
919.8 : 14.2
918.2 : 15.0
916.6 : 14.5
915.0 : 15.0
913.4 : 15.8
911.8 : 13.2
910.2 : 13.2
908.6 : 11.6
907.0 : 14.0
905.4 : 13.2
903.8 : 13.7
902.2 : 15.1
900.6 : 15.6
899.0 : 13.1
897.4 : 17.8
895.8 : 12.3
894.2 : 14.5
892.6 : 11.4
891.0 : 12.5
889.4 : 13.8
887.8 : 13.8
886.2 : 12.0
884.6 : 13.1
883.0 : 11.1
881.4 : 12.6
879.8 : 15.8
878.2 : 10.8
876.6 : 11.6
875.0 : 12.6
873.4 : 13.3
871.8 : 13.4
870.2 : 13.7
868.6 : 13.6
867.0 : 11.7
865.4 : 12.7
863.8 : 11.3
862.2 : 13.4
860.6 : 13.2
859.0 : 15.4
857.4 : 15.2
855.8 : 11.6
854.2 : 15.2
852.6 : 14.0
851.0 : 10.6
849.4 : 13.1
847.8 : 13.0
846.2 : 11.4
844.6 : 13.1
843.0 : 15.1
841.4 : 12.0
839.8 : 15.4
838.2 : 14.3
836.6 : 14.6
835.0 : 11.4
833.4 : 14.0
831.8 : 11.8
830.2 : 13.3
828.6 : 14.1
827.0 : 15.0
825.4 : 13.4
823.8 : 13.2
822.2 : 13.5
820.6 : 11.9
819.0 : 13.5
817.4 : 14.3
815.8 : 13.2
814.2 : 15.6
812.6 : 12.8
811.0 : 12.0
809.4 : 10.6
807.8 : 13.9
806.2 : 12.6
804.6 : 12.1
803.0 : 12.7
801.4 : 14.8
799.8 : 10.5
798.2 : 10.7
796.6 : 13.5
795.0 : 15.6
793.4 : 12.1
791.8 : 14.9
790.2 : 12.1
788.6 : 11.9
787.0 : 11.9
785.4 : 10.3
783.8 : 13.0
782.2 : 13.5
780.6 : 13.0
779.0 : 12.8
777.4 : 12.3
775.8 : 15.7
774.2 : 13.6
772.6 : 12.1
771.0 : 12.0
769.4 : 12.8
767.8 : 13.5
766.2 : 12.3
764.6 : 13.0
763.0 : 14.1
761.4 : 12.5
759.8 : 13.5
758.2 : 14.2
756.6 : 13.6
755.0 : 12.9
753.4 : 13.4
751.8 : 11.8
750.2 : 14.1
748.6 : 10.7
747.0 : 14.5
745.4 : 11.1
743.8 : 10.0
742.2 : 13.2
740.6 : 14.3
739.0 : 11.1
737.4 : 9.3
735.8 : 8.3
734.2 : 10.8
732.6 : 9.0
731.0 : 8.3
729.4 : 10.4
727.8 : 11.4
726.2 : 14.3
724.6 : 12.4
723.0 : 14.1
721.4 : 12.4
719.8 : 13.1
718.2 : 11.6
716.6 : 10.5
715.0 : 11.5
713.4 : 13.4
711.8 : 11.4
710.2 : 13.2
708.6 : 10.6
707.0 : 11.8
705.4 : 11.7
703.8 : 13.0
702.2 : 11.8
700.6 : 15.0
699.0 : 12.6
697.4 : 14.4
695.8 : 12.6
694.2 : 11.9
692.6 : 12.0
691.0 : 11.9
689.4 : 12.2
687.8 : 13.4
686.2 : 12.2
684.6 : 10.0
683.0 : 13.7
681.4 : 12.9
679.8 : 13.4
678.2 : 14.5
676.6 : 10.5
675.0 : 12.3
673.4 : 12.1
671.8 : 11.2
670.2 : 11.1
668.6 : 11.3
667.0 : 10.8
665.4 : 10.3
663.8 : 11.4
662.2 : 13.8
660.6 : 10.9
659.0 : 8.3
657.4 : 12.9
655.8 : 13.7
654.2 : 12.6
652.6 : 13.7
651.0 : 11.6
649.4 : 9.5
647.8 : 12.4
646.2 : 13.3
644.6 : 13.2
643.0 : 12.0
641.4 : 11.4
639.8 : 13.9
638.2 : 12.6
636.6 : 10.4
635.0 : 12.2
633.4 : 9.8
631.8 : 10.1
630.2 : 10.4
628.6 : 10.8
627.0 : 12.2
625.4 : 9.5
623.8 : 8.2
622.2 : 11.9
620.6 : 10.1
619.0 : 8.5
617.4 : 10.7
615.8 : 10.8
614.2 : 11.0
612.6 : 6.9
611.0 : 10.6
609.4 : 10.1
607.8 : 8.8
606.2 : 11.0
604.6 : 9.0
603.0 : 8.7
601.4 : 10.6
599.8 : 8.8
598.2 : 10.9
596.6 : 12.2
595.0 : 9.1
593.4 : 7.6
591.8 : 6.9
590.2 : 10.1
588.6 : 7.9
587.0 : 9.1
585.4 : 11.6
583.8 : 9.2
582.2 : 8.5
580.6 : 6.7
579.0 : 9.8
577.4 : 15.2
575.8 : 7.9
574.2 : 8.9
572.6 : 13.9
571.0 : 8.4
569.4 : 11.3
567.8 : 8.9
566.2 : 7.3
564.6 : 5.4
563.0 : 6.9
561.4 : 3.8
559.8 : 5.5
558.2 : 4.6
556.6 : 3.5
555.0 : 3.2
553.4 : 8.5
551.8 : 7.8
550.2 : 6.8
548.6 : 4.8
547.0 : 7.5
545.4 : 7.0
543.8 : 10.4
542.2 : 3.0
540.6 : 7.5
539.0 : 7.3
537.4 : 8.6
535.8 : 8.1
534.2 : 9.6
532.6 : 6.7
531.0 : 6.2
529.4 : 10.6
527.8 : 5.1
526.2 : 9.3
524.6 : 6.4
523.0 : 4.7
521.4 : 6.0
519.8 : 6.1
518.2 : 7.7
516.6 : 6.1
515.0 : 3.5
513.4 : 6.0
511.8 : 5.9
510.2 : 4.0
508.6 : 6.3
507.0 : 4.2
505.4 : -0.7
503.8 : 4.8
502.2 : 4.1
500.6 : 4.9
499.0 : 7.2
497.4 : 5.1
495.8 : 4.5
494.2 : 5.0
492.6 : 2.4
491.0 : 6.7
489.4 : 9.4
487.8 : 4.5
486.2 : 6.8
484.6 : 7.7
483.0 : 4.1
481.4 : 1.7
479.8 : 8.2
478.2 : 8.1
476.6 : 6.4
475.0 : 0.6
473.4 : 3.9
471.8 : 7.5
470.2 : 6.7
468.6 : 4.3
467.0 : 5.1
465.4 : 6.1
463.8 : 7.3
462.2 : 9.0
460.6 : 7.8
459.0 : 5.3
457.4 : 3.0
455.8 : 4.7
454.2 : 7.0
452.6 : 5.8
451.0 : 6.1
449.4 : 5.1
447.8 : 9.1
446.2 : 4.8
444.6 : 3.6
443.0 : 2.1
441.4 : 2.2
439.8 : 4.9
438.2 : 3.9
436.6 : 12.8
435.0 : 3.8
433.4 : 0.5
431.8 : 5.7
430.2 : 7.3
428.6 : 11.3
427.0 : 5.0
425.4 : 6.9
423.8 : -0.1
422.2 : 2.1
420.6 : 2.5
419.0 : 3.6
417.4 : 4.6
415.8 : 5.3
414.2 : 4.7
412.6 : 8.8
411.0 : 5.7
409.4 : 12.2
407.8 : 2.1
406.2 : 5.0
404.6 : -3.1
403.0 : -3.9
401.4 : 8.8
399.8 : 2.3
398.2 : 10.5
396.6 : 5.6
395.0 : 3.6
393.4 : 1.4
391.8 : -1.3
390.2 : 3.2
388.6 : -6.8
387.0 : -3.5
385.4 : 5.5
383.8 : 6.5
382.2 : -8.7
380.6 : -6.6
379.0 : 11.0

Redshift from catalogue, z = 0.412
